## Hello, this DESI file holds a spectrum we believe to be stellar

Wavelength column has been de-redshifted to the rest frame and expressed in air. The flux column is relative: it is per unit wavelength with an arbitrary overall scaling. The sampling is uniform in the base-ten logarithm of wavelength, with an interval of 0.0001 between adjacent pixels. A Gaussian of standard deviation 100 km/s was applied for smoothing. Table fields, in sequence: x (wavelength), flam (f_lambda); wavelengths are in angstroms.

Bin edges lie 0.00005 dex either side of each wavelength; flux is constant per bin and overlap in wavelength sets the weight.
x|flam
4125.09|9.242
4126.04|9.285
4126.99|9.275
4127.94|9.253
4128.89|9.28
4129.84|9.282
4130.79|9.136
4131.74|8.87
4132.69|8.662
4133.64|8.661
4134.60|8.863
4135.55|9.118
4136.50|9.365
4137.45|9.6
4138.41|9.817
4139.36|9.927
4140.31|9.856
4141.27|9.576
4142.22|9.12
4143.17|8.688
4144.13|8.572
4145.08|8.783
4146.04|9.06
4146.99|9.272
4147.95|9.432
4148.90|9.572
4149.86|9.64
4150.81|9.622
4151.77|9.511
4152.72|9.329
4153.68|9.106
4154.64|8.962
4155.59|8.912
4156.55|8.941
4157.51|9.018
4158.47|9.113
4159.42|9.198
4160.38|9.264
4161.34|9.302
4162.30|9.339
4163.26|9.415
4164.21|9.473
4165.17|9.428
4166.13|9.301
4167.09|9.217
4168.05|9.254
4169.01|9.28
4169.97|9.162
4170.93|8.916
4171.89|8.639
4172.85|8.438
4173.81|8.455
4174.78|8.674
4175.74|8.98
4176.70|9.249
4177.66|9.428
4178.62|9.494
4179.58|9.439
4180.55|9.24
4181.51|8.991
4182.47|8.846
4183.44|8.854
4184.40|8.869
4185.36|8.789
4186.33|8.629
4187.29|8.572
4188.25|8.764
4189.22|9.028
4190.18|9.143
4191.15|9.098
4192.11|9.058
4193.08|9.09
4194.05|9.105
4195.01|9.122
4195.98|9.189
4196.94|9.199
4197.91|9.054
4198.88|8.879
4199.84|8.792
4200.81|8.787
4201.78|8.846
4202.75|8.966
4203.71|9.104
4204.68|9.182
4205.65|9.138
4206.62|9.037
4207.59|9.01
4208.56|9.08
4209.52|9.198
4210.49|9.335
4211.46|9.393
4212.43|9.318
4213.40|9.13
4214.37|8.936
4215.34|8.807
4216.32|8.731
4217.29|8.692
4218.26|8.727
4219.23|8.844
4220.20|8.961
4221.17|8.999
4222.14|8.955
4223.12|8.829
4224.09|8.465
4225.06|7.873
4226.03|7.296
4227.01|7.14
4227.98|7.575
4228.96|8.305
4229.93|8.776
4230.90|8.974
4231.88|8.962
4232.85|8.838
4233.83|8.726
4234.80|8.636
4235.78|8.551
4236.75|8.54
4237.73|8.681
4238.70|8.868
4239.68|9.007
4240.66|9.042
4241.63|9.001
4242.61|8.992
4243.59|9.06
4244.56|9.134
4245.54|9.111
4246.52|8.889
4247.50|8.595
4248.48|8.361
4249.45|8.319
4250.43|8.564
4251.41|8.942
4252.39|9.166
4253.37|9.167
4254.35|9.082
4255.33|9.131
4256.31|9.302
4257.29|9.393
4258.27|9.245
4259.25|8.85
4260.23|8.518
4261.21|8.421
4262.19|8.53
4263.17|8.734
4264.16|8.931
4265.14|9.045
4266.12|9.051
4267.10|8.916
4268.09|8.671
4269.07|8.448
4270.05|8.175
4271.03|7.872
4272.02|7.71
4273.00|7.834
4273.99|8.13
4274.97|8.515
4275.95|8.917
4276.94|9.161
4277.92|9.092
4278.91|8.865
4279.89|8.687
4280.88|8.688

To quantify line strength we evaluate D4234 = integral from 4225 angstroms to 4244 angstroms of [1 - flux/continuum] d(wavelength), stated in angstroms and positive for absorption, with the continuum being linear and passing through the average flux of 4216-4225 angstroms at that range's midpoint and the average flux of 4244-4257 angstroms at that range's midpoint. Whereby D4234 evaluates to 0.6 angstroms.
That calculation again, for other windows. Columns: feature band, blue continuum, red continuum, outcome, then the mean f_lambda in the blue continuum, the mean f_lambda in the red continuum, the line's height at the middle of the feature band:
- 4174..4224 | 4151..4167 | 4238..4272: 0.3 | 9.23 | 8.82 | 9.06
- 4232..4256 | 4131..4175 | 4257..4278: -0.3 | 9.17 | 8.63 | 8.74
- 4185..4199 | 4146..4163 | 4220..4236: -0.2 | 9.26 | 8.45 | 8.85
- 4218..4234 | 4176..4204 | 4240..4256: 0.9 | 9.02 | 8.91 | 8.96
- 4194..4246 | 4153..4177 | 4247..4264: 0.6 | 9.08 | 8.84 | 8.94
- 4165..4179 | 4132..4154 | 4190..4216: 0.2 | 9.26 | 9.07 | 9.17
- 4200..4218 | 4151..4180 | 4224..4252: -0.4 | 9.15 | 8.6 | 8.82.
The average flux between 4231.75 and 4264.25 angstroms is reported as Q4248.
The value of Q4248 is 8.86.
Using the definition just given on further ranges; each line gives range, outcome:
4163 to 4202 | 9.03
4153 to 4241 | 8.92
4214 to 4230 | 8.45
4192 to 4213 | 9.09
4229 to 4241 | 8.78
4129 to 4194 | 9.13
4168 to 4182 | 9.04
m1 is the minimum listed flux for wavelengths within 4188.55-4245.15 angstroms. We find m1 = 7.14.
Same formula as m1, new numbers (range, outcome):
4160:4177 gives 8.438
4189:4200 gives 8.792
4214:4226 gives 7.873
